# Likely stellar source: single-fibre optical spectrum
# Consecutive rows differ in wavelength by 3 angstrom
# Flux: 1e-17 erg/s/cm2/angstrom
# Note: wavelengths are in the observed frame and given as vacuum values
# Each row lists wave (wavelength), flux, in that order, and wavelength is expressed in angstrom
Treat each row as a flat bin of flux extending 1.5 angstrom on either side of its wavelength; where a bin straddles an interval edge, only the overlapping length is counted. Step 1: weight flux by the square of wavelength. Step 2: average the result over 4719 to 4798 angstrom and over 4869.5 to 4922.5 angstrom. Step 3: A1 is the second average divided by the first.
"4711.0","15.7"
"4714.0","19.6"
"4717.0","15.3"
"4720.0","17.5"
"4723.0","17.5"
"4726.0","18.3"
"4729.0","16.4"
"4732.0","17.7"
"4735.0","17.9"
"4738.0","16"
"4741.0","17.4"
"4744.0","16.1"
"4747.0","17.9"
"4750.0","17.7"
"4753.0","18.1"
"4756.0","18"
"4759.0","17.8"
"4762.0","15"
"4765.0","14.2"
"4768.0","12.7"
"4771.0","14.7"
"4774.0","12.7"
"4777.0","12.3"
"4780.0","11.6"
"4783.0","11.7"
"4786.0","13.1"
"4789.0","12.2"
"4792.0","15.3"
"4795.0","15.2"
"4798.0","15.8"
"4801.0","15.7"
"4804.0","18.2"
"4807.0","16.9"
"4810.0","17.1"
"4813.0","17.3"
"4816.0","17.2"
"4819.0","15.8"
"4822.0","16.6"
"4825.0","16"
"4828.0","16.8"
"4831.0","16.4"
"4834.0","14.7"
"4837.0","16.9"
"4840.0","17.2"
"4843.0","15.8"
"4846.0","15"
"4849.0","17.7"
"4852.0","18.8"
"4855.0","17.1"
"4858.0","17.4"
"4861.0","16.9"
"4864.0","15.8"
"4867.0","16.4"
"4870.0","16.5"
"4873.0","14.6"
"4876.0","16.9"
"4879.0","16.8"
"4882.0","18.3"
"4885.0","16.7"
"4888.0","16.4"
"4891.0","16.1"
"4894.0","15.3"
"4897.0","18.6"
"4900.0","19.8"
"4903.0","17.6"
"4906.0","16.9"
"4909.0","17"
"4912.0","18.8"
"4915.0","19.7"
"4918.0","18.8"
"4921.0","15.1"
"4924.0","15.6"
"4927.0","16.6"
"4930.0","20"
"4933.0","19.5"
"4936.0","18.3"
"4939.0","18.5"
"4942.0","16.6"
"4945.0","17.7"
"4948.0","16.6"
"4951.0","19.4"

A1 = 1.17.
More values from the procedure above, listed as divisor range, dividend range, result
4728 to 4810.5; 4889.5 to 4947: 1.21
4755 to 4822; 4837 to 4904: 1.16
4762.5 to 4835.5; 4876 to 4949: 1.22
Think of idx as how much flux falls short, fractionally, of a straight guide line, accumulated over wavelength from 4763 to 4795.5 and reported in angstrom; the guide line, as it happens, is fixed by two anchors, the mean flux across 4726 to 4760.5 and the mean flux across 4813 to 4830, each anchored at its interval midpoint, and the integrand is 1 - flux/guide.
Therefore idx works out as 7.3 angstrom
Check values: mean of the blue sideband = 17.4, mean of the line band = 13.2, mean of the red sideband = 16.6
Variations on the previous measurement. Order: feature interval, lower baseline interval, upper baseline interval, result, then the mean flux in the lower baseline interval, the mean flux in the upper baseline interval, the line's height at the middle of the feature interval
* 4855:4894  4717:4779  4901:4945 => 1.9 angstrom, 16.2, 17.8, 17.4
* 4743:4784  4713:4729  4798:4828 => 4.9 angstrom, 17.5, 16.7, 17.1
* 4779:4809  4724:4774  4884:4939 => 3.9 angstrom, 16.5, 17.6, 16.8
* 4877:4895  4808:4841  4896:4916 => 1.2 angstrom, 16.5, 18.3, 17.9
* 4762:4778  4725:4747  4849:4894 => 3.3 angstrom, 17.1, 16.7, 17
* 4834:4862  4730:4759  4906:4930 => 1.0 angstrom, 17.4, 17.5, 17.5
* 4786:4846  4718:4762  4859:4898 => 3.0 angstrom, 17.3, 16.5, 16.9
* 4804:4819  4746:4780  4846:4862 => -0.6 angstrom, 15.3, 17.4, 16.4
